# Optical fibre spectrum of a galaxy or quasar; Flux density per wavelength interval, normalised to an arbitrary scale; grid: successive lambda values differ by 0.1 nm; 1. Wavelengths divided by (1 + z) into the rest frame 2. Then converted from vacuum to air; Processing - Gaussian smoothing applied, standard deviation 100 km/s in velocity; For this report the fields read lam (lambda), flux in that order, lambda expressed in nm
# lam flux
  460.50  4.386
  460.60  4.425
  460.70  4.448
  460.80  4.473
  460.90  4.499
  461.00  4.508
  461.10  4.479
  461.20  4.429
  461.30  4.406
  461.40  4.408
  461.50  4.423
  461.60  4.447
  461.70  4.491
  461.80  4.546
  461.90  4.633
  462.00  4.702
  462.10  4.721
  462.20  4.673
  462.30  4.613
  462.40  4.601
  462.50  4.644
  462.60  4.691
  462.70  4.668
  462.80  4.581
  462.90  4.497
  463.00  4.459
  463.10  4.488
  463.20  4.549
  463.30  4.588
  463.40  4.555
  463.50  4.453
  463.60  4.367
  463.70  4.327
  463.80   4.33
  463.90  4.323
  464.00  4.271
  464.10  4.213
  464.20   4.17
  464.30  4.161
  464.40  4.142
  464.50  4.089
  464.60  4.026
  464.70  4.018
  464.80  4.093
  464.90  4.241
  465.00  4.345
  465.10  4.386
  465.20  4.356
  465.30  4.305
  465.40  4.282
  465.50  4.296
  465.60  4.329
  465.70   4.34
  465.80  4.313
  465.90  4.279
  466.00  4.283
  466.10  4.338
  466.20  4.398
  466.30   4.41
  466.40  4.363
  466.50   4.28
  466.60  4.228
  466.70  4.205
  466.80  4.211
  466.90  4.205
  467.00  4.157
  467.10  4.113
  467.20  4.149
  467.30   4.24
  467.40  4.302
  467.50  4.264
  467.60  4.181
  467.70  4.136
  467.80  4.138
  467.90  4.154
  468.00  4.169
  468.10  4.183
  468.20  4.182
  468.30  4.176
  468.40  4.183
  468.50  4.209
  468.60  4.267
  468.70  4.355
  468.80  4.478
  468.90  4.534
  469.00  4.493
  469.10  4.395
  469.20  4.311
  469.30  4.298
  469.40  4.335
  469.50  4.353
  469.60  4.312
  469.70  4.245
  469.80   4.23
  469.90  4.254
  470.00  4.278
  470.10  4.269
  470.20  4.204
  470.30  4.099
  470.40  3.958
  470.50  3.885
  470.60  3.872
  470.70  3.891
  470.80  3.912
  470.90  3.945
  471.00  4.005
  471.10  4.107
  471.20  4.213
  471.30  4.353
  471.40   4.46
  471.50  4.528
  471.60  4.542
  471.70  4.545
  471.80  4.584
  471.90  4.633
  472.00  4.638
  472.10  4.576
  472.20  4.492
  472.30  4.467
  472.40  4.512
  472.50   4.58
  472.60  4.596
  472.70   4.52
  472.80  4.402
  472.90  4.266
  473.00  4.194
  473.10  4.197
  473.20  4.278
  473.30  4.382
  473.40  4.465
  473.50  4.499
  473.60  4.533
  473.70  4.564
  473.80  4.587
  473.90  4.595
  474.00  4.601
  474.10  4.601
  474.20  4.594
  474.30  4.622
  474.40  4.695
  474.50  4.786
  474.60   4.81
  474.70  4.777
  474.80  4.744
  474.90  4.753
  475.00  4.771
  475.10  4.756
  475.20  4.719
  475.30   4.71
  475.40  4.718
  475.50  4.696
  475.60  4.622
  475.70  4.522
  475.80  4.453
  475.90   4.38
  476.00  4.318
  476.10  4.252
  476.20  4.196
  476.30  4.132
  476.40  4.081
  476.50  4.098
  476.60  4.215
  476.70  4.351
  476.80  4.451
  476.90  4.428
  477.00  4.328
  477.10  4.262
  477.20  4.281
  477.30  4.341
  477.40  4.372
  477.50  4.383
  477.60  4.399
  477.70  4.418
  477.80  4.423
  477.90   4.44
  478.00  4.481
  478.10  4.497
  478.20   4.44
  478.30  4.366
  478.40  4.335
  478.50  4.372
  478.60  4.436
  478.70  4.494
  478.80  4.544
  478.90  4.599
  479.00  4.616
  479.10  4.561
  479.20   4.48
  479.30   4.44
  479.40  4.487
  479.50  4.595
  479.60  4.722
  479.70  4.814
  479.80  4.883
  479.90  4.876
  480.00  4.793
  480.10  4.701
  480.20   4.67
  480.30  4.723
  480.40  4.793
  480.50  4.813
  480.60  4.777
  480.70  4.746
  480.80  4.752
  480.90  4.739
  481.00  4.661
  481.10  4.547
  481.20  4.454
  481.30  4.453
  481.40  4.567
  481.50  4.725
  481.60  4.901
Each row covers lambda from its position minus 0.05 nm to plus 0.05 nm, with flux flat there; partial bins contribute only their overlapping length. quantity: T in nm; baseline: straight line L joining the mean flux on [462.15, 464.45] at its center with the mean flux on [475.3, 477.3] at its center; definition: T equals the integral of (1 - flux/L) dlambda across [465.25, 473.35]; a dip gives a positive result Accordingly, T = 0.23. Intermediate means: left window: 4.45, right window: 4.37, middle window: 4.29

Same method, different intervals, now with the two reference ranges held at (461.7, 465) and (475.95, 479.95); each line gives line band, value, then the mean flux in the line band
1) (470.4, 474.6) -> 0.02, 4.41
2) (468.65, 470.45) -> 0.05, 4.3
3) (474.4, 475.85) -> -0.09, 4.7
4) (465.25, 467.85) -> 0.10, 4.26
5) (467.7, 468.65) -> 0.05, 4.18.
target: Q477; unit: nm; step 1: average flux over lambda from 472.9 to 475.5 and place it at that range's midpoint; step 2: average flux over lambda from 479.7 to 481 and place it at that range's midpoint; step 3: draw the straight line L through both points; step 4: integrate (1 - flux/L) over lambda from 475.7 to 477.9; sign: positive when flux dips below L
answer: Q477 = 0.16 nm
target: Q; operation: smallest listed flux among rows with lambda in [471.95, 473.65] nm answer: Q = 4.194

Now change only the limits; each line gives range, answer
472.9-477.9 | 4.081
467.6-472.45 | 3.872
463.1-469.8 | 4.018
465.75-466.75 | 4.205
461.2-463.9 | 4.323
